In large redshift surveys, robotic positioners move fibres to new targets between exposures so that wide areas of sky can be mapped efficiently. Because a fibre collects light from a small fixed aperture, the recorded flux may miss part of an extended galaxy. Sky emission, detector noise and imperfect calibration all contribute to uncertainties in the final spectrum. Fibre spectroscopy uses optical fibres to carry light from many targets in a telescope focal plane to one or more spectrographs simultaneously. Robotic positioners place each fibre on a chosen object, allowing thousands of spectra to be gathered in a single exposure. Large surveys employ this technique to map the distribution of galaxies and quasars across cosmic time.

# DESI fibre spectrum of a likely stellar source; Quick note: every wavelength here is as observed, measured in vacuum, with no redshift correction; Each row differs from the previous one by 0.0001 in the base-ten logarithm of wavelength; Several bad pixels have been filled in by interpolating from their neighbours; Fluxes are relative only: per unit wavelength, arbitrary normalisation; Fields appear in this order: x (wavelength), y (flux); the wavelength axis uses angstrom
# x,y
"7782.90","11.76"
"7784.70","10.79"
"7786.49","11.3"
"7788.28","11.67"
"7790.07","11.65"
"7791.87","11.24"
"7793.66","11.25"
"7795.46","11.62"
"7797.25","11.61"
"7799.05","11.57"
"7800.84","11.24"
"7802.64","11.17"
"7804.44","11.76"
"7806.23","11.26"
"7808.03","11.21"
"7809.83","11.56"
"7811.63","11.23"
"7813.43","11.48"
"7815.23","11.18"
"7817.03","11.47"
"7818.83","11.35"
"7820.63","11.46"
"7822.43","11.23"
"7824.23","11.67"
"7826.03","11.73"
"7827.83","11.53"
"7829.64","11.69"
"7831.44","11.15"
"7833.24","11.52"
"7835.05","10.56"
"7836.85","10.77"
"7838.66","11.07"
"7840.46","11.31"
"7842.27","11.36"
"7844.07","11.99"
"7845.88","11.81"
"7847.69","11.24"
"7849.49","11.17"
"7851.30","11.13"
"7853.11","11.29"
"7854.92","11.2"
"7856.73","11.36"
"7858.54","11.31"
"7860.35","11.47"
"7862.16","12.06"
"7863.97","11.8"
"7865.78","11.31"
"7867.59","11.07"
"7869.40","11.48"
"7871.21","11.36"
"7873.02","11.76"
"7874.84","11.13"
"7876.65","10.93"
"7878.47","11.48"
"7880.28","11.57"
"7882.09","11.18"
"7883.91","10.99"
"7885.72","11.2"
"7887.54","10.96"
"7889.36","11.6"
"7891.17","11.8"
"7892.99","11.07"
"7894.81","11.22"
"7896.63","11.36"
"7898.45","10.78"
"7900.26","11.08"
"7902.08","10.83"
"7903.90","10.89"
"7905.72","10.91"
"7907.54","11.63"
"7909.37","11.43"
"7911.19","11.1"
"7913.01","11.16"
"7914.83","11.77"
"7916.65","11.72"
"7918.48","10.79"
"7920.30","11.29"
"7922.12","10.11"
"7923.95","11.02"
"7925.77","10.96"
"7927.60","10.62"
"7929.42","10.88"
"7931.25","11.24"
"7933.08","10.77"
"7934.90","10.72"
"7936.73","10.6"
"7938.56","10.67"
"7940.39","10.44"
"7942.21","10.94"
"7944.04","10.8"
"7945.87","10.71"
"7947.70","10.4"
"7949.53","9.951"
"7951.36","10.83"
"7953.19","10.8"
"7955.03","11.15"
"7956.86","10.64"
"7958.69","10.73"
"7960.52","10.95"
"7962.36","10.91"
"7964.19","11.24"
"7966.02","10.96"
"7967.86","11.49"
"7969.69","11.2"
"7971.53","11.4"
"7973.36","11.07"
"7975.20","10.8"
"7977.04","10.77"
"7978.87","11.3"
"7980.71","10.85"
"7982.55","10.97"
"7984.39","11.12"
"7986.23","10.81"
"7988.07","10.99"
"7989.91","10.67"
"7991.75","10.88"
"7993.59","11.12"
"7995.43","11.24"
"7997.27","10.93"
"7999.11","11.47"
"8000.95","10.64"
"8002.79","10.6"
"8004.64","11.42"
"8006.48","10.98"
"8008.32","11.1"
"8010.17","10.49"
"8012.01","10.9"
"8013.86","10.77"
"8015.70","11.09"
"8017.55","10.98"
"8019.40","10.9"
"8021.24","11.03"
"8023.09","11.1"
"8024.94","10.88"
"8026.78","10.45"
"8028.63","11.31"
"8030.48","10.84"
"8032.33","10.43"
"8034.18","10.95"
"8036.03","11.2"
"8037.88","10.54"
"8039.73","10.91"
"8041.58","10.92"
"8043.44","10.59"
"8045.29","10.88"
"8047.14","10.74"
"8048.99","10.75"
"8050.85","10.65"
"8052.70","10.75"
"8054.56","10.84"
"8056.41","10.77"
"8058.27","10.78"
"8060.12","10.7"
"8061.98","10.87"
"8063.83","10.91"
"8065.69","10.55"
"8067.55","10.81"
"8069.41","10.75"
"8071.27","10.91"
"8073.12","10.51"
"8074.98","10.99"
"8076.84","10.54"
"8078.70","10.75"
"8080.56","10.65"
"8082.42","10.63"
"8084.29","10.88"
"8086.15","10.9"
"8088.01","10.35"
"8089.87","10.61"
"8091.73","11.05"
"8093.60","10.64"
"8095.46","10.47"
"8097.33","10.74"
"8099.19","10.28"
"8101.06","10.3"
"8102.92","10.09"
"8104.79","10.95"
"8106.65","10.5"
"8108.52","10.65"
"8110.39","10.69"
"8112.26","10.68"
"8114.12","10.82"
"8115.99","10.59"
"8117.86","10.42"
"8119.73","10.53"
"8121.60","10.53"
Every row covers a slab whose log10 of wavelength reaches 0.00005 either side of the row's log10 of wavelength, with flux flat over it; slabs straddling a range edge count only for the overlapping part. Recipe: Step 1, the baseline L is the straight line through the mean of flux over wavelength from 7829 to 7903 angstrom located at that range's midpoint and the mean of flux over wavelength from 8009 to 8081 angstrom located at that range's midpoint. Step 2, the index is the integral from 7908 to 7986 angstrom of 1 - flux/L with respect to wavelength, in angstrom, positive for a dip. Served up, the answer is 1.0 angstrom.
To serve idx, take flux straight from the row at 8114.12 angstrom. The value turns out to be 10.82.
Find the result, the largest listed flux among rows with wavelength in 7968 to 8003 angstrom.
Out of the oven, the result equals 11.47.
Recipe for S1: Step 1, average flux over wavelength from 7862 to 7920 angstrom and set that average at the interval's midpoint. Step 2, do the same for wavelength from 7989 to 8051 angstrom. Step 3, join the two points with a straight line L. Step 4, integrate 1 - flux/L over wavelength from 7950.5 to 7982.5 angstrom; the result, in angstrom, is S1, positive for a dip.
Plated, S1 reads 0.2 angstrom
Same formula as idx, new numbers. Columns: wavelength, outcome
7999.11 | 11.47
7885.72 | 11.2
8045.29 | 10.88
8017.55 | 10.98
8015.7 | 11.09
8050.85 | 10.65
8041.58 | 10.92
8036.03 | 11.2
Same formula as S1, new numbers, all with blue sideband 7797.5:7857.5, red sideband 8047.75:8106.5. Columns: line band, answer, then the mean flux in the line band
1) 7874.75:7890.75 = -0.1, 11.3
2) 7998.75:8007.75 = -0.1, 11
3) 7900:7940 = 0.4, 11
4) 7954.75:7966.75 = 0.1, 10.9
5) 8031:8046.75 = 0.0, 10.8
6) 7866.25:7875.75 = -0.1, 11.4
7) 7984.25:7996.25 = 0.0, 11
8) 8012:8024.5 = -0.1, 11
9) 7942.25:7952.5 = 0.4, 10.6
